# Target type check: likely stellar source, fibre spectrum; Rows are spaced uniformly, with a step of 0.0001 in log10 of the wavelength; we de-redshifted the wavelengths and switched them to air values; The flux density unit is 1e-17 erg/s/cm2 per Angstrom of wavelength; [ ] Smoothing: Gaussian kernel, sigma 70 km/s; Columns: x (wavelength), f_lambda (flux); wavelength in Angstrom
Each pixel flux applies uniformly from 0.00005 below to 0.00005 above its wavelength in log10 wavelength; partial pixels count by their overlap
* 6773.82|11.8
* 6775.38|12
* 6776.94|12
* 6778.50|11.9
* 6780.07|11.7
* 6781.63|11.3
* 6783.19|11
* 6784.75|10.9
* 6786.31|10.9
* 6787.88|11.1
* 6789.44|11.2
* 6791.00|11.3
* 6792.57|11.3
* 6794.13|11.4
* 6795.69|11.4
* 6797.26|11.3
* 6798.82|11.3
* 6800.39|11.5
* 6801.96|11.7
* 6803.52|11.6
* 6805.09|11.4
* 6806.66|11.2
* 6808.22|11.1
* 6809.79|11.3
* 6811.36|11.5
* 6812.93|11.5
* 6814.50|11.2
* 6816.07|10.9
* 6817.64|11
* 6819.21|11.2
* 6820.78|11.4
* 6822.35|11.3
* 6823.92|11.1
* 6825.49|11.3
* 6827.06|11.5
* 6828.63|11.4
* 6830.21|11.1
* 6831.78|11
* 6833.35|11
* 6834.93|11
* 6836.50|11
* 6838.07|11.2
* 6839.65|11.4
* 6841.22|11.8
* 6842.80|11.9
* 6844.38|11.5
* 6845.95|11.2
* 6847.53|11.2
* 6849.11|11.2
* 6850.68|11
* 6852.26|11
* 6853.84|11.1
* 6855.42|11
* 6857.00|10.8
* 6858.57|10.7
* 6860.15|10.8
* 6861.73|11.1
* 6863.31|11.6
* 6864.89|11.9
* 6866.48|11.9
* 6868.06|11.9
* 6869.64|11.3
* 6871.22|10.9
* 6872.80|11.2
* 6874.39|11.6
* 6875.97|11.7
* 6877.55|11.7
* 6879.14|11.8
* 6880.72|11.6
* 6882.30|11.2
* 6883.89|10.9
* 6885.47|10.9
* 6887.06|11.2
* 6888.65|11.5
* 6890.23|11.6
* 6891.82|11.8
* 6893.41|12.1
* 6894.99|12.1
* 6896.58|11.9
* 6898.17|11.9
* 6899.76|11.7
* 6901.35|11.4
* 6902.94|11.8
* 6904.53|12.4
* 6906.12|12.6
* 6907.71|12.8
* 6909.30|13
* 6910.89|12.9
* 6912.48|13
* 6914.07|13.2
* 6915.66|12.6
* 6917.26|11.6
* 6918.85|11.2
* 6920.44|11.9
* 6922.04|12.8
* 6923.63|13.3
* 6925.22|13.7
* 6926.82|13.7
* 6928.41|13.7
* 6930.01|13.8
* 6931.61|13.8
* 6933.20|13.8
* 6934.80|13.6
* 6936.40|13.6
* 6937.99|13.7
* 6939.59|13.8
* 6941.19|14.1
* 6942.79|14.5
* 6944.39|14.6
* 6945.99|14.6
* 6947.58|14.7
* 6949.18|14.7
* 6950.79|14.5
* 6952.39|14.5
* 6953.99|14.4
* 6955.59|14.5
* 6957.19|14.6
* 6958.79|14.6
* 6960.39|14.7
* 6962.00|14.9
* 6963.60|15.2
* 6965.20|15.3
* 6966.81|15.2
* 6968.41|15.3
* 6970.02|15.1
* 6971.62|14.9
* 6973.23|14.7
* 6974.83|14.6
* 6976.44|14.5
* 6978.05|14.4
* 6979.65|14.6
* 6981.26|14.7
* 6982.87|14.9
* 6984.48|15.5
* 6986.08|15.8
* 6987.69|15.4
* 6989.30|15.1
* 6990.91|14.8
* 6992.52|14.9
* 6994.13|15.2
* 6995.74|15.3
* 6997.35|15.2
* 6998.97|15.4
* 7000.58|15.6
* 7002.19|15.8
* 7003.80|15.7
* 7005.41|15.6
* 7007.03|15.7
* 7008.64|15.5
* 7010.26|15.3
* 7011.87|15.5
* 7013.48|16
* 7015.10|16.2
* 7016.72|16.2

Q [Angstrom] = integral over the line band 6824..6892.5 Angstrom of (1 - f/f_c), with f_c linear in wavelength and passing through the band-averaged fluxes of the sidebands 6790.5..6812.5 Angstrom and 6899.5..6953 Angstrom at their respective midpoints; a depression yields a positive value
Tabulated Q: 5.2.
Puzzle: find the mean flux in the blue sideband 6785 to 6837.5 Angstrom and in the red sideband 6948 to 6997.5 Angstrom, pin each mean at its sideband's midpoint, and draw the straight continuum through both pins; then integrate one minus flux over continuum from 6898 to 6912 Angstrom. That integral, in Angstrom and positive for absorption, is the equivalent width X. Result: 1.1 Angstrom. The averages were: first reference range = 11.3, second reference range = 14.9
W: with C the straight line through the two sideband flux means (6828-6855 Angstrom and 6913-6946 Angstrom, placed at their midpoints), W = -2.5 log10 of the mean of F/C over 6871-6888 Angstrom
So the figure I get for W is 0.074 mag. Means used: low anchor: 11.2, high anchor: 13.4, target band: 11.3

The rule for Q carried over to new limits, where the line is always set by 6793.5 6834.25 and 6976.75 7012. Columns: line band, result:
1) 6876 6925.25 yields 4.3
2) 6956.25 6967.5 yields -0.3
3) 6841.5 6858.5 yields 1.3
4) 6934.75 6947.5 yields 0.0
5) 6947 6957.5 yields -0.2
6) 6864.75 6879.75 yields 1.2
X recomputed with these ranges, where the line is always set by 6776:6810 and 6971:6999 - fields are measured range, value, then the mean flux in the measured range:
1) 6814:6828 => 0.8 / 11.2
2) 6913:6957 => 1.2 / 13.7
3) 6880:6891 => 1.5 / 11.3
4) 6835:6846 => 0.8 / 11.4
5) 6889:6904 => 1.7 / 11.8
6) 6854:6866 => 1.4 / 11.1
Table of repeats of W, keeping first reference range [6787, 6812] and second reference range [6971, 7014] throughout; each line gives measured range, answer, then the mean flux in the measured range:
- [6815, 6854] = 0.08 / 11.2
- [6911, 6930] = 0.08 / 12.8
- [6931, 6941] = 0.03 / 13.7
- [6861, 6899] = 0.12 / 11.6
